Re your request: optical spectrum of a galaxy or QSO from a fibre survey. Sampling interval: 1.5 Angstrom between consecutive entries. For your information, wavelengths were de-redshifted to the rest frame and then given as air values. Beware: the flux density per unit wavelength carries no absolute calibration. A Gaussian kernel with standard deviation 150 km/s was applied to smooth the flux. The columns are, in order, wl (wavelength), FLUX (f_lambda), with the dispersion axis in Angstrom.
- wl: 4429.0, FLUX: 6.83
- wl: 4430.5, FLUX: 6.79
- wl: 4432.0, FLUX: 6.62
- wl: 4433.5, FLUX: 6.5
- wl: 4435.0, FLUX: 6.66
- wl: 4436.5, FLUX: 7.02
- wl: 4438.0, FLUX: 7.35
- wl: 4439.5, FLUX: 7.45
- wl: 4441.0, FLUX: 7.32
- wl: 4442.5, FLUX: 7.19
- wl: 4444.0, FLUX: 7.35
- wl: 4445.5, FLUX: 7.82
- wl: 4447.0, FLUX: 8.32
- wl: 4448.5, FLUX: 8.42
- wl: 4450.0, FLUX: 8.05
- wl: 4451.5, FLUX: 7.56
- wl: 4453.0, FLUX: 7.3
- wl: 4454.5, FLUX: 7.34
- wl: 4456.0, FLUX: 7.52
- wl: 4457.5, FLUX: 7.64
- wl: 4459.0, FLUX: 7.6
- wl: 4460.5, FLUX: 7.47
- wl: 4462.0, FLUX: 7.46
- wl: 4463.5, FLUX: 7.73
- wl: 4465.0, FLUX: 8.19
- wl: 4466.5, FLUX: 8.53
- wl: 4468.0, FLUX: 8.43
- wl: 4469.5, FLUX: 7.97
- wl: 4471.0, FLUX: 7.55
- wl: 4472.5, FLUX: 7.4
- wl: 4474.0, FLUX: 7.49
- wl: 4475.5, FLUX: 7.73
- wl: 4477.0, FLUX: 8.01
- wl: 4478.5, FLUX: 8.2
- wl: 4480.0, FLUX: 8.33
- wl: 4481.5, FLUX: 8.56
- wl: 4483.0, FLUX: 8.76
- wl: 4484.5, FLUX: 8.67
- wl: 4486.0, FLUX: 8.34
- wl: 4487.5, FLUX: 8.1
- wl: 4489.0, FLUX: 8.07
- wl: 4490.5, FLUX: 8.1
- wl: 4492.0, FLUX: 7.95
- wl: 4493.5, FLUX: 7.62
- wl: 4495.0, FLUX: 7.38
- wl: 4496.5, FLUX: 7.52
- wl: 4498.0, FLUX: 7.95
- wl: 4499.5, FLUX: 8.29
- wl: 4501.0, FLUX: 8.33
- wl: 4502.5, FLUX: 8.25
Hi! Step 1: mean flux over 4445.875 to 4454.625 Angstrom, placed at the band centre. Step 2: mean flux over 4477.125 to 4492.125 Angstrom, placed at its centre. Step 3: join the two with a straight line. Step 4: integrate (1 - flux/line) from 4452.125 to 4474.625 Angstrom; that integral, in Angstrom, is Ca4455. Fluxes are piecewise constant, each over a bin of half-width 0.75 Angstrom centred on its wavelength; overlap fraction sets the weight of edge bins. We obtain 0.9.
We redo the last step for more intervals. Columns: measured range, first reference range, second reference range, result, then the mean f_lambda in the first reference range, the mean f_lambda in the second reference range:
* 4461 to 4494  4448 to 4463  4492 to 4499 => -1.7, 7.62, 7.68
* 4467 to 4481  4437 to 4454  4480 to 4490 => 0.5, 7.63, 8.4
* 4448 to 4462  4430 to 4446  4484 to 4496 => -0.5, 7.09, 8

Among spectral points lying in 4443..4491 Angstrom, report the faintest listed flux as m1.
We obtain 7.3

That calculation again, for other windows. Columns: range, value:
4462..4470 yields 7.46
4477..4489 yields 8.01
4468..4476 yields 7.4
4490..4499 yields 7.38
